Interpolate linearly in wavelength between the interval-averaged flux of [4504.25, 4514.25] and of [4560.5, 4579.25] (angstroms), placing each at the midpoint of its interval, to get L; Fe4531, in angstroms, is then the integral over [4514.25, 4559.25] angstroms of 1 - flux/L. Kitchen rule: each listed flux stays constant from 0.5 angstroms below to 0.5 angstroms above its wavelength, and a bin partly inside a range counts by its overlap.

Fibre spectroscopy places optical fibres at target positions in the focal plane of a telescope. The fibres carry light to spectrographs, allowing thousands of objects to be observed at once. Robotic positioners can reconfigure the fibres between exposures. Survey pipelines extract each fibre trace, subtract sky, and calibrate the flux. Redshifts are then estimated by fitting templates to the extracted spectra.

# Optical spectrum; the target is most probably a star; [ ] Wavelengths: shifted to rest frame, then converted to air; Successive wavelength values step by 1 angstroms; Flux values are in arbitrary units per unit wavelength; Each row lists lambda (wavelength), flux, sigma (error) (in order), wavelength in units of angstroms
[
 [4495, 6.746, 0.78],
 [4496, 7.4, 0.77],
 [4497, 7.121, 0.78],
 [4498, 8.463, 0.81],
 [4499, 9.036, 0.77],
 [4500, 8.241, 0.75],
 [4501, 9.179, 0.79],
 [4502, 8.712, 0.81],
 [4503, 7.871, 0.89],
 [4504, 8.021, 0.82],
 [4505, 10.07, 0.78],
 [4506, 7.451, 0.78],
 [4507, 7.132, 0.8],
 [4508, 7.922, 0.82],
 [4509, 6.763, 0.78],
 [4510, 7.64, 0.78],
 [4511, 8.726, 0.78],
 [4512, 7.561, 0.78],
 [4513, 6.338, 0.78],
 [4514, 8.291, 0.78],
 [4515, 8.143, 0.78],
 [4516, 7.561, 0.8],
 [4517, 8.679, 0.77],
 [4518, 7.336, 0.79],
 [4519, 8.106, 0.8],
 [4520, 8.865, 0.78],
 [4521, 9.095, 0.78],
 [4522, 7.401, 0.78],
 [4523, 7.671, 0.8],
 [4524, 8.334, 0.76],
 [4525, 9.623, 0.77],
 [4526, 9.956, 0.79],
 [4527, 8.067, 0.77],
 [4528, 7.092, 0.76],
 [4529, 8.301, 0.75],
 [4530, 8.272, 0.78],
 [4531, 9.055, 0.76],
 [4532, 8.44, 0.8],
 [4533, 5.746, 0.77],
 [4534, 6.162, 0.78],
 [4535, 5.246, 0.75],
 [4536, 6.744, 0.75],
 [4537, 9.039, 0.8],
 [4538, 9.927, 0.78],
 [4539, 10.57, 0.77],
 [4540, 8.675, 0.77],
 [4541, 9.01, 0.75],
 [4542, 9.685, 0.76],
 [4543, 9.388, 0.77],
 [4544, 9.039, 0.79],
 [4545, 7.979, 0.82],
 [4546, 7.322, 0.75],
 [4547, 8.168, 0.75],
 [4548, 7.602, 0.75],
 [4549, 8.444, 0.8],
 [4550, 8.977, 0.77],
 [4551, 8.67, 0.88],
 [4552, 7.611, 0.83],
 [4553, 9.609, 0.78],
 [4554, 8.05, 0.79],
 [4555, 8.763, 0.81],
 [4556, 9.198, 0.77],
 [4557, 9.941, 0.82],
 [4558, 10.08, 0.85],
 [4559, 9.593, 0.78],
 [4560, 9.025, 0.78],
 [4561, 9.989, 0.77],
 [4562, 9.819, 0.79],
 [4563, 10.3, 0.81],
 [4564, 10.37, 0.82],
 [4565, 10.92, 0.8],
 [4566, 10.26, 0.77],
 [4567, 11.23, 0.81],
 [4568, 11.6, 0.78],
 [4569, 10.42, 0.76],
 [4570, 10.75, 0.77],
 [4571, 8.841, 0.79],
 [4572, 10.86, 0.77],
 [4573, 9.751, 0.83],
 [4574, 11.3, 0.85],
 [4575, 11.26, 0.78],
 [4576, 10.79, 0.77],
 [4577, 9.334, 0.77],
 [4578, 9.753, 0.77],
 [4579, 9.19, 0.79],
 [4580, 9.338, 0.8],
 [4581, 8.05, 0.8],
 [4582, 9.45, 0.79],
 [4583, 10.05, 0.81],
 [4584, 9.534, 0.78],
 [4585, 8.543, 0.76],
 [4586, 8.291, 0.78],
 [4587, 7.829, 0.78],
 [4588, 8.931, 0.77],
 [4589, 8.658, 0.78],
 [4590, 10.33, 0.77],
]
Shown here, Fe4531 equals 2.6 angstroms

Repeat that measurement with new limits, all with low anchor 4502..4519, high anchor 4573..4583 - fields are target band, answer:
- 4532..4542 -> 0.74 angstroms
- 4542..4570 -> -0.50 angstroms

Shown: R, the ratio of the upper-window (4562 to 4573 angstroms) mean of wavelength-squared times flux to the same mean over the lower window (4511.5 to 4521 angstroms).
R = 1.35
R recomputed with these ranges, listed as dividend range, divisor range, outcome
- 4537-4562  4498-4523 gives 1.13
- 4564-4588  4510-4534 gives 1.25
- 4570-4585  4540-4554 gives 1.16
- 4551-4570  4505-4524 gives 1.27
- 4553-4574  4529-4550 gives 1.23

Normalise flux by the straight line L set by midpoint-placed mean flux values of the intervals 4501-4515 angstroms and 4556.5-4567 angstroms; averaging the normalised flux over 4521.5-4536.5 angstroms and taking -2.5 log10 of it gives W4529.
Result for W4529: 0.13 mag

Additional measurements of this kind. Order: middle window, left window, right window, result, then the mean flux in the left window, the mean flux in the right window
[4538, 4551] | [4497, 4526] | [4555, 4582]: 0.06 mag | 8.16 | 10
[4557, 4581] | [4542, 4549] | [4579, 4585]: -0.14 mag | 8.37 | 9.21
